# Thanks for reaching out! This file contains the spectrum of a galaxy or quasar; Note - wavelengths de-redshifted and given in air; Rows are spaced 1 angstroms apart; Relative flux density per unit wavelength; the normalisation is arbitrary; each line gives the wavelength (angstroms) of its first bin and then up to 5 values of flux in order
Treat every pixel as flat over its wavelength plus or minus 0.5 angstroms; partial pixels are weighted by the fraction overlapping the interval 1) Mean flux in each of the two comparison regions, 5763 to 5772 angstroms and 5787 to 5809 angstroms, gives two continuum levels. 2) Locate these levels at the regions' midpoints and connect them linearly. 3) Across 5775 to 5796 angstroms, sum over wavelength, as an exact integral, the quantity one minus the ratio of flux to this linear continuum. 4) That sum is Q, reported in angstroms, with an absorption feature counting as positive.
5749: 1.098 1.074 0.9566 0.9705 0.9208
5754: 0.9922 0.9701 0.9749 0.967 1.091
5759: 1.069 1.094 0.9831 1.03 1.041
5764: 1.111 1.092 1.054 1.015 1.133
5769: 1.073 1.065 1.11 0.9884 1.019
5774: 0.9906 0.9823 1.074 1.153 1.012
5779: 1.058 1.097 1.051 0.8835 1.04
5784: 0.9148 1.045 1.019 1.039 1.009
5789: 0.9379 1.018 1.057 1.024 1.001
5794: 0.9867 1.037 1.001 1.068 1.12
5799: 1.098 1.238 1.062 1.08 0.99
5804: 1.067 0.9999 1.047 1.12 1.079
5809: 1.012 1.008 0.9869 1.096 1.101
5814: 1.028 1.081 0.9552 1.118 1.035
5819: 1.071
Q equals 0.7 angstroms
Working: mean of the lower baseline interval 1.07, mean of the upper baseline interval 1.05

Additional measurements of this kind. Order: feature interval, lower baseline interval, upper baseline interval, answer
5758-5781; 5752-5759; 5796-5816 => -1.06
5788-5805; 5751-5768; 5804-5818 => -0.07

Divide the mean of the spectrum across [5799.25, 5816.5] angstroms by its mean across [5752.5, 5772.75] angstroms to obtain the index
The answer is 1.02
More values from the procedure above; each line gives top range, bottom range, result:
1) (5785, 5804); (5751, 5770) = 1.01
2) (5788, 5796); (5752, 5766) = 0.98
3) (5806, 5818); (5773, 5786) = 1.03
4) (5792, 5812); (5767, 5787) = 1.02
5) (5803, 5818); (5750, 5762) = 1.04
